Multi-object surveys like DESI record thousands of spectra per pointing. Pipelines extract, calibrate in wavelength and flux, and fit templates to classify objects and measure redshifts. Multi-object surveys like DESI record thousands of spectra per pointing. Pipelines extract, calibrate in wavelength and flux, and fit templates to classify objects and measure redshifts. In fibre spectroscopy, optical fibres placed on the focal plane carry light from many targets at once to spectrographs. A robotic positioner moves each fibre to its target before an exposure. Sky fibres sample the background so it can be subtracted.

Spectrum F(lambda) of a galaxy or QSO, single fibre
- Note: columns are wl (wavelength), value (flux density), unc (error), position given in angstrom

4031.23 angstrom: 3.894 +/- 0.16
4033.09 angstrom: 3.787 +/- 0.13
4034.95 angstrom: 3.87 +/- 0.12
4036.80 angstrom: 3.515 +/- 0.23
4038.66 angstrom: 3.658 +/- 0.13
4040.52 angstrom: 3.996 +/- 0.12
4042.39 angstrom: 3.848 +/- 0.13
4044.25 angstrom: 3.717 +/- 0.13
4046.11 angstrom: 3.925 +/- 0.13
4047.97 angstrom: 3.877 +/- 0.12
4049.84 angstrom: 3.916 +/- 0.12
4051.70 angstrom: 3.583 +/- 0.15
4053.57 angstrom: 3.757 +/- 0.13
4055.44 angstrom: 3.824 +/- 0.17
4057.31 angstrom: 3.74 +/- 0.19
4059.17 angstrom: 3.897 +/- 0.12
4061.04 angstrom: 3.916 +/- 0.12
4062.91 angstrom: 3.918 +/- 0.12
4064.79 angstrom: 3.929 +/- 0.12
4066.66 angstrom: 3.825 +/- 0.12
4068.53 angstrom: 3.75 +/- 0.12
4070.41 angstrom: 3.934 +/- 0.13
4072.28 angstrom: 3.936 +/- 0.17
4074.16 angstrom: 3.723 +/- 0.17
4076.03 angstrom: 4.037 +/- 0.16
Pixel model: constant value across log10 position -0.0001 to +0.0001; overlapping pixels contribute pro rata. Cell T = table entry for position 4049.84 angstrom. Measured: 3.916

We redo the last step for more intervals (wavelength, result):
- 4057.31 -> 3.74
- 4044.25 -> 3.717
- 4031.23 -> 3.894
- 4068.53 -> 3.75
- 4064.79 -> 3.929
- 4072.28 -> 3.936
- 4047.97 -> 3.877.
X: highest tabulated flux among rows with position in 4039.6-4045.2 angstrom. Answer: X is 3.996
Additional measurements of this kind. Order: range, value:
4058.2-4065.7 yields 3.929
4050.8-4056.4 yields 3.824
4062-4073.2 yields 3.936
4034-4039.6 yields 3.87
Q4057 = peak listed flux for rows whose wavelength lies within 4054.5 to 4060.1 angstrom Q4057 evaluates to 3.897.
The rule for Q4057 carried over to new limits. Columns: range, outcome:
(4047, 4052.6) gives 3.916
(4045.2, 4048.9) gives 3.925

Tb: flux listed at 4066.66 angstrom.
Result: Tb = 3.825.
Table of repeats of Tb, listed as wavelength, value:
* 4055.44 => 3.824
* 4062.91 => 3.918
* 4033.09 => 3.787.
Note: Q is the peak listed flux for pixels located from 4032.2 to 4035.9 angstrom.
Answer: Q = 3.87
